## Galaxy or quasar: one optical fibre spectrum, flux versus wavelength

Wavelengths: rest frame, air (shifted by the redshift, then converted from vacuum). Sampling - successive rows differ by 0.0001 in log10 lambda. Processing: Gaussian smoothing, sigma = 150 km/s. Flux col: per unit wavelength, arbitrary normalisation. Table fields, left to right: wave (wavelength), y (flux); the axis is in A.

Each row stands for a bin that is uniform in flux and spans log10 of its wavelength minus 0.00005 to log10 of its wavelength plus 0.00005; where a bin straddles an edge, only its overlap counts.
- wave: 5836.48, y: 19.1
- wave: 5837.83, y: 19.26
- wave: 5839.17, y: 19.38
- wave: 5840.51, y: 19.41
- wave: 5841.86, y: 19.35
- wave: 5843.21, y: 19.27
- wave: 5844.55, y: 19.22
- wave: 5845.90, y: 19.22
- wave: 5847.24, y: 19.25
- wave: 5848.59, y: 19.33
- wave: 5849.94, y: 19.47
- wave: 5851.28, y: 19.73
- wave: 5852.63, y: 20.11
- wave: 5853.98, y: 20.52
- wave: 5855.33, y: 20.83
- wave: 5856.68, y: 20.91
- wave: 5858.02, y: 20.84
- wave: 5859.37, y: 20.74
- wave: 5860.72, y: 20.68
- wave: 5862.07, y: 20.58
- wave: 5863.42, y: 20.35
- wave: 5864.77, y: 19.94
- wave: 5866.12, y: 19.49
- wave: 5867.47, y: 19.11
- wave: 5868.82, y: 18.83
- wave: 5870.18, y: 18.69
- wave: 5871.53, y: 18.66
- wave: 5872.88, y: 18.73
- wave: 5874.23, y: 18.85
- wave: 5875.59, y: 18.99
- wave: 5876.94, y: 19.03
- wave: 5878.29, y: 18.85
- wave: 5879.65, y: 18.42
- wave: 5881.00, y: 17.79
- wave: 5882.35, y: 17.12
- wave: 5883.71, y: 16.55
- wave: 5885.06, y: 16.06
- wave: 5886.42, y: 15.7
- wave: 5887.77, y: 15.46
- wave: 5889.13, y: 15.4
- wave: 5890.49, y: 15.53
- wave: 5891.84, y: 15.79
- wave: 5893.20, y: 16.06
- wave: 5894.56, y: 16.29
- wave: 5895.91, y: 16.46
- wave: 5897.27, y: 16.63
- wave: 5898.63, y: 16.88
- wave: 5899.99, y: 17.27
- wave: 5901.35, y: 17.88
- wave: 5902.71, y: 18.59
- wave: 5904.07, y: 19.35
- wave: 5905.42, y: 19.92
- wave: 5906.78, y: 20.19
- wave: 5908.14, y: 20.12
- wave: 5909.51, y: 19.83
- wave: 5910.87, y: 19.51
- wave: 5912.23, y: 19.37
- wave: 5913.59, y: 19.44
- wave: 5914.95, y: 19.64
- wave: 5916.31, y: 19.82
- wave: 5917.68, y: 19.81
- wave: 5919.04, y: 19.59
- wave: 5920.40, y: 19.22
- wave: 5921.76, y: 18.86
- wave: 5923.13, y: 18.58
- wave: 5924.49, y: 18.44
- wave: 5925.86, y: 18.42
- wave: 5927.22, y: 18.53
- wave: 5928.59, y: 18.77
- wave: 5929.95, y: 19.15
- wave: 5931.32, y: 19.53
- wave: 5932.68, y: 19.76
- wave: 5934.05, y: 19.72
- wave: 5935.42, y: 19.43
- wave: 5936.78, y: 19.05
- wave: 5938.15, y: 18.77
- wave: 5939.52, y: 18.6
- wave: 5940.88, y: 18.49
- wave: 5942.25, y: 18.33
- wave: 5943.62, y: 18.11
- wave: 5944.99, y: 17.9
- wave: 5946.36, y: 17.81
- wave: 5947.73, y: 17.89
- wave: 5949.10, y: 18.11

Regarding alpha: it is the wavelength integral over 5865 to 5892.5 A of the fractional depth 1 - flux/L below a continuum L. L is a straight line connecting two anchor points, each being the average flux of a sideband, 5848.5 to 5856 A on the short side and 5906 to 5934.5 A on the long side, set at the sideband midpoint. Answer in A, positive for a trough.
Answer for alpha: 2.9 A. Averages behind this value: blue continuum 20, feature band 17.7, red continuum 19.3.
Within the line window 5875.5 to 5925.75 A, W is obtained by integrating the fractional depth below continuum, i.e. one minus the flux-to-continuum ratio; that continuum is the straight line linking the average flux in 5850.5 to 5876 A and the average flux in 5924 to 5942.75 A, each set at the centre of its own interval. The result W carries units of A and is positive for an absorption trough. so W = 3.3 A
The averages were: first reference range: 19.8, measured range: 18.1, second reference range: 18.9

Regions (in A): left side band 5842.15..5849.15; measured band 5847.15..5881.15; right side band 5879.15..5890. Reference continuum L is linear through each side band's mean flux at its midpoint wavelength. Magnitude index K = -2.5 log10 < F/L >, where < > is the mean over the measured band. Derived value -0.10 mag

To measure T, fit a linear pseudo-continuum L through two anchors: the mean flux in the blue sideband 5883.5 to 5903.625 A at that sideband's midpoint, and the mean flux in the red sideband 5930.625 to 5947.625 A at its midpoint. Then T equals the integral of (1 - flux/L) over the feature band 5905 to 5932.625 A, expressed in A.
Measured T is -2.53 A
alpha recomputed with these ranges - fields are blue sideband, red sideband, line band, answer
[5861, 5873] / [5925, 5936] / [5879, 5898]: 2.9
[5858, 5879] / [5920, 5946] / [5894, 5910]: 0.7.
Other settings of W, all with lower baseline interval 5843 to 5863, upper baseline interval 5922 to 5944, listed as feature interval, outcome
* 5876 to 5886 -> 1.0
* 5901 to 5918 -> -0.3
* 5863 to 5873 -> 0.3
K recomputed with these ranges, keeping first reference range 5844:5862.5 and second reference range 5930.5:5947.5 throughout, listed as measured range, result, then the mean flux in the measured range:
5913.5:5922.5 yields -0.022 mag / 19.5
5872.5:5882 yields 0.063 mag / 18.6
